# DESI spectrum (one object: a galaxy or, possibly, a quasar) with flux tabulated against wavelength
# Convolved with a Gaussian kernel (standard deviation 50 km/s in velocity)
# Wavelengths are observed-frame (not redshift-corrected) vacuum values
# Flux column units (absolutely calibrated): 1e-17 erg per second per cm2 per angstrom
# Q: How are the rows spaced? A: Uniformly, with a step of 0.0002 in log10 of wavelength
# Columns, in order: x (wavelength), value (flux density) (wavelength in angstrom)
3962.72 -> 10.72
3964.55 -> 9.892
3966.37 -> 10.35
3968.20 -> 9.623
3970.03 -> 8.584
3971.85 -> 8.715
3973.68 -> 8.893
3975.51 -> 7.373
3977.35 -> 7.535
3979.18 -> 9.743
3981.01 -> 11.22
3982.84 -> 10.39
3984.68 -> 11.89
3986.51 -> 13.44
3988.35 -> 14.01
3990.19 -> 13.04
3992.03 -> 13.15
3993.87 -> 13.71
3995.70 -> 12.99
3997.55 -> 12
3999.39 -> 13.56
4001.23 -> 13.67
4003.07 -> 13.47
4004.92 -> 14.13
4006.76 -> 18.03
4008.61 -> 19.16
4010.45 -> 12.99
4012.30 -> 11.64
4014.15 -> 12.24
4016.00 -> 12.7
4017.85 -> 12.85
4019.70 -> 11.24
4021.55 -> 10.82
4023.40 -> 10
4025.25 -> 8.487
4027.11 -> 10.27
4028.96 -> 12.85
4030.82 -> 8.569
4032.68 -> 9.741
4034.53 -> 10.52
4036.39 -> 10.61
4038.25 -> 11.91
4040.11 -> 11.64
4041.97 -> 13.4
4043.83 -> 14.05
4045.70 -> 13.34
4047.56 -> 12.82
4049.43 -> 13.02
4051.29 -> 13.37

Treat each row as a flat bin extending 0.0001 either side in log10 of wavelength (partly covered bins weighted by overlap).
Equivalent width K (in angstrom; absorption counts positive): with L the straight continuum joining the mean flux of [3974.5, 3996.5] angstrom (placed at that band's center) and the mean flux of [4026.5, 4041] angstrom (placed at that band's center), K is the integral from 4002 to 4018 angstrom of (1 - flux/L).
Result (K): -4.37 angstrom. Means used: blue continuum 11.5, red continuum 10.8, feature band 14.2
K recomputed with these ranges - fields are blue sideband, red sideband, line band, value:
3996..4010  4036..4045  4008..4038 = 4.6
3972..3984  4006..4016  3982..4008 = -3.3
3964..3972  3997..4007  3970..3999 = 1.4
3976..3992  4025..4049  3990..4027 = -4.8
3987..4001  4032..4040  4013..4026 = 0.6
